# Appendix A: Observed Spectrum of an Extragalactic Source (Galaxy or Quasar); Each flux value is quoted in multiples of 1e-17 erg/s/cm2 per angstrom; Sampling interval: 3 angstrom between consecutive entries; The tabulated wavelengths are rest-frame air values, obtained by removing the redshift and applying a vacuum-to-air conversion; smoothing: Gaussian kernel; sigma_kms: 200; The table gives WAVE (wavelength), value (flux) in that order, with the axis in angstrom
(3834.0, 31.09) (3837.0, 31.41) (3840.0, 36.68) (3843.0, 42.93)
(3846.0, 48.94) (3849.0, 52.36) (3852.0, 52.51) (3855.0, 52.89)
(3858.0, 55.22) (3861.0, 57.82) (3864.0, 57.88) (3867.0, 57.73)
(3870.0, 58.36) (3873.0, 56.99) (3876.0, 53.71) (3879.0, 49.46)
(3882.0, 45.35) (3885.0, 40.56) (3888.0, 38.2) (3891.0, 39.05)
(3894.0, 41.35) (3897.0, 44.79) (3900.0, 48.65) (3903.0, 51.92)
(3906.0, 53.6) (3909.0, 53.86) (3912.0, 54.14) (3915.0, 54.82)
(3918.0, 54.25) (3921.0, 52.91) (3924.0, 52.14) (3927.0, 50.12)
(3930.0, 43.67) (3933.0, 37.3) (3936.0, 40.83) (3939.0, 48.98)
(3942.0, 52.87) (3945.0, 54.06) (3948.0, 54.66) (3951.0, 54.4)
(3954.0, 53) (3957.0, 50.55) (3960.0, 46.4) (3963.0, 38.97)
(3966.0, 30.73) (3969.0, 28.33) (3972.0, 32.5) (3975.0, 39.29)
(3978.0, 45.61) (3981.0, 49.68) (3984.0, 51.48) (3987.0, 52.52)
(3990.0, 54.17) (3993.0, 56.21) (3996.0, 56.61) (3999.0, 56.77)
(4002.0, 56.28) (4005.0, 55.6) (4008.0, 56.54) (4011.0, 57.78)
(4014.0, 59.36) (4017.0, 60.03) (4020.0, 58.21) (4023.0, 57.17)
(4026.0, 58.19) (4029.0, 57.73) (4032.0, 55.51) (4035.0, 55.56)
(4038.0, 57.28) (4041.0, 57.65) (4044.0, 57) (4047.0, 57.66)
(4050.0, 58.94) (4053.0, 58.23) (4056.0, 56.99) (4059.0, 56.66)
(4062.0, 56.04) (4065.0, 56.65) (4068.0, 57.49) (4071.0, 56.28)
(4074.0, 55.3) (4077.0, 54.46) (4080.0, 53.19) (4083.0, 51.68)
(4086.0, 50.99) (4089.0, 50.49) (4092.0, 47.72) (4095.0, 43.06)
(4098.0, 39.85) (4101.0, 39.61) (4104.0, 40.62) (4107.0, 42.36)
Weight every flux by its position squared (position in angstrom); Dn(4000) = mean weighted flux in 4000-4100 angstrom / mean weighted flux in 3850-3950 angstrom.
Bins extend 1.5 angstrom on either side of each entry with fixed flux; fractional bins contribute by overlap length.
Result 1.18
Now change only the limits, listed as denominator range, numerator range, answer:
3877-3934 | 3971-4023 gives 1.17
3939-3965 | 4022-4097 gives 1.16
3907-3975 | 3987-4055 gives 1.26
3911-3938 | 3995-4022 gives 1.23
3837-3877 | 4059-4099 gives 1.12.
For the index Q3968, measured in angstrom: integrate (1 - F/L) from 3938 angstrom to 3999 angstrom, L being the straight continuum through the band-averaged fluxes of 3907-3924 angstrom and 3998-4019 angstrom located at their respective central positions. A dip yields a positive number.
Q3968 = 8.9 angstrom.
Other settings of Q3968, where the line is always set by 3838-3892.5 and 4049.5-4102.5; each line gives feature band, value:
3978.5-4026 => -4.0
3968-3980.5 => 3.2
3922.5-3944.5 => 1.6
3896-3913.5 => -0.4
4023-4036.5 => -1.3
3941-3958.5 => -0.9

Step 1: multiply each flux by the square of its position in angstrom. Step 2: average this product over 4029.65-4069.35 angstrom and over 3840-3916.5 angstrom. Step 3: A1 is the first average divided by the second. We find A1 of 1.2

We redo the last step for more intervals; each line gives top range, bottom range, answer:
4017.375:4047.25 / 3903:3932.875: 1.18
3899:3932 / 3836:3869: 1.06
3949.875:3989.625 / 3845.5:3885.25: 0.88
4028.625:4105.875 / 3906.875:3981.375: 1.20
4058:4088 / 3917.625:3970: 1.25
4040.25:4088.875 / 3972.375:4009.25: 1.11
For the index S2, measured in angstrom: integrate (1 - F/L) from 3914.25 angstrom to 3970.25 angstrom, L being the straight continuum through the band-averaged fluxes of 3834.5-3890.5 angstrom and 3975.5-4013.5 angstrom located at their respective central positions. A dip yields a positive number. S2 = 4.9 angstrom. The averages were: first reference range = 48.9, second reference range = 53.9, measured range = 47.3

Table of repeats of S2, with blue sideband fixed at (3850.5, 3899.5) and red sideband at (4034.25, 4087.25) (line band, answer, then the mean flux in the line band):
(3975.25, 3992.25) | 1.1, 50.1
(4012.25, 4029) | -1.1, 58.5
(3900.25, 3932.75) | 0.0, 51.4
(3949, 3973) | 4.8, 42.3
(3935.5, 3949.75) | 0.3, 51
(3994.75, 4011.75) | -0.7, 56.5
